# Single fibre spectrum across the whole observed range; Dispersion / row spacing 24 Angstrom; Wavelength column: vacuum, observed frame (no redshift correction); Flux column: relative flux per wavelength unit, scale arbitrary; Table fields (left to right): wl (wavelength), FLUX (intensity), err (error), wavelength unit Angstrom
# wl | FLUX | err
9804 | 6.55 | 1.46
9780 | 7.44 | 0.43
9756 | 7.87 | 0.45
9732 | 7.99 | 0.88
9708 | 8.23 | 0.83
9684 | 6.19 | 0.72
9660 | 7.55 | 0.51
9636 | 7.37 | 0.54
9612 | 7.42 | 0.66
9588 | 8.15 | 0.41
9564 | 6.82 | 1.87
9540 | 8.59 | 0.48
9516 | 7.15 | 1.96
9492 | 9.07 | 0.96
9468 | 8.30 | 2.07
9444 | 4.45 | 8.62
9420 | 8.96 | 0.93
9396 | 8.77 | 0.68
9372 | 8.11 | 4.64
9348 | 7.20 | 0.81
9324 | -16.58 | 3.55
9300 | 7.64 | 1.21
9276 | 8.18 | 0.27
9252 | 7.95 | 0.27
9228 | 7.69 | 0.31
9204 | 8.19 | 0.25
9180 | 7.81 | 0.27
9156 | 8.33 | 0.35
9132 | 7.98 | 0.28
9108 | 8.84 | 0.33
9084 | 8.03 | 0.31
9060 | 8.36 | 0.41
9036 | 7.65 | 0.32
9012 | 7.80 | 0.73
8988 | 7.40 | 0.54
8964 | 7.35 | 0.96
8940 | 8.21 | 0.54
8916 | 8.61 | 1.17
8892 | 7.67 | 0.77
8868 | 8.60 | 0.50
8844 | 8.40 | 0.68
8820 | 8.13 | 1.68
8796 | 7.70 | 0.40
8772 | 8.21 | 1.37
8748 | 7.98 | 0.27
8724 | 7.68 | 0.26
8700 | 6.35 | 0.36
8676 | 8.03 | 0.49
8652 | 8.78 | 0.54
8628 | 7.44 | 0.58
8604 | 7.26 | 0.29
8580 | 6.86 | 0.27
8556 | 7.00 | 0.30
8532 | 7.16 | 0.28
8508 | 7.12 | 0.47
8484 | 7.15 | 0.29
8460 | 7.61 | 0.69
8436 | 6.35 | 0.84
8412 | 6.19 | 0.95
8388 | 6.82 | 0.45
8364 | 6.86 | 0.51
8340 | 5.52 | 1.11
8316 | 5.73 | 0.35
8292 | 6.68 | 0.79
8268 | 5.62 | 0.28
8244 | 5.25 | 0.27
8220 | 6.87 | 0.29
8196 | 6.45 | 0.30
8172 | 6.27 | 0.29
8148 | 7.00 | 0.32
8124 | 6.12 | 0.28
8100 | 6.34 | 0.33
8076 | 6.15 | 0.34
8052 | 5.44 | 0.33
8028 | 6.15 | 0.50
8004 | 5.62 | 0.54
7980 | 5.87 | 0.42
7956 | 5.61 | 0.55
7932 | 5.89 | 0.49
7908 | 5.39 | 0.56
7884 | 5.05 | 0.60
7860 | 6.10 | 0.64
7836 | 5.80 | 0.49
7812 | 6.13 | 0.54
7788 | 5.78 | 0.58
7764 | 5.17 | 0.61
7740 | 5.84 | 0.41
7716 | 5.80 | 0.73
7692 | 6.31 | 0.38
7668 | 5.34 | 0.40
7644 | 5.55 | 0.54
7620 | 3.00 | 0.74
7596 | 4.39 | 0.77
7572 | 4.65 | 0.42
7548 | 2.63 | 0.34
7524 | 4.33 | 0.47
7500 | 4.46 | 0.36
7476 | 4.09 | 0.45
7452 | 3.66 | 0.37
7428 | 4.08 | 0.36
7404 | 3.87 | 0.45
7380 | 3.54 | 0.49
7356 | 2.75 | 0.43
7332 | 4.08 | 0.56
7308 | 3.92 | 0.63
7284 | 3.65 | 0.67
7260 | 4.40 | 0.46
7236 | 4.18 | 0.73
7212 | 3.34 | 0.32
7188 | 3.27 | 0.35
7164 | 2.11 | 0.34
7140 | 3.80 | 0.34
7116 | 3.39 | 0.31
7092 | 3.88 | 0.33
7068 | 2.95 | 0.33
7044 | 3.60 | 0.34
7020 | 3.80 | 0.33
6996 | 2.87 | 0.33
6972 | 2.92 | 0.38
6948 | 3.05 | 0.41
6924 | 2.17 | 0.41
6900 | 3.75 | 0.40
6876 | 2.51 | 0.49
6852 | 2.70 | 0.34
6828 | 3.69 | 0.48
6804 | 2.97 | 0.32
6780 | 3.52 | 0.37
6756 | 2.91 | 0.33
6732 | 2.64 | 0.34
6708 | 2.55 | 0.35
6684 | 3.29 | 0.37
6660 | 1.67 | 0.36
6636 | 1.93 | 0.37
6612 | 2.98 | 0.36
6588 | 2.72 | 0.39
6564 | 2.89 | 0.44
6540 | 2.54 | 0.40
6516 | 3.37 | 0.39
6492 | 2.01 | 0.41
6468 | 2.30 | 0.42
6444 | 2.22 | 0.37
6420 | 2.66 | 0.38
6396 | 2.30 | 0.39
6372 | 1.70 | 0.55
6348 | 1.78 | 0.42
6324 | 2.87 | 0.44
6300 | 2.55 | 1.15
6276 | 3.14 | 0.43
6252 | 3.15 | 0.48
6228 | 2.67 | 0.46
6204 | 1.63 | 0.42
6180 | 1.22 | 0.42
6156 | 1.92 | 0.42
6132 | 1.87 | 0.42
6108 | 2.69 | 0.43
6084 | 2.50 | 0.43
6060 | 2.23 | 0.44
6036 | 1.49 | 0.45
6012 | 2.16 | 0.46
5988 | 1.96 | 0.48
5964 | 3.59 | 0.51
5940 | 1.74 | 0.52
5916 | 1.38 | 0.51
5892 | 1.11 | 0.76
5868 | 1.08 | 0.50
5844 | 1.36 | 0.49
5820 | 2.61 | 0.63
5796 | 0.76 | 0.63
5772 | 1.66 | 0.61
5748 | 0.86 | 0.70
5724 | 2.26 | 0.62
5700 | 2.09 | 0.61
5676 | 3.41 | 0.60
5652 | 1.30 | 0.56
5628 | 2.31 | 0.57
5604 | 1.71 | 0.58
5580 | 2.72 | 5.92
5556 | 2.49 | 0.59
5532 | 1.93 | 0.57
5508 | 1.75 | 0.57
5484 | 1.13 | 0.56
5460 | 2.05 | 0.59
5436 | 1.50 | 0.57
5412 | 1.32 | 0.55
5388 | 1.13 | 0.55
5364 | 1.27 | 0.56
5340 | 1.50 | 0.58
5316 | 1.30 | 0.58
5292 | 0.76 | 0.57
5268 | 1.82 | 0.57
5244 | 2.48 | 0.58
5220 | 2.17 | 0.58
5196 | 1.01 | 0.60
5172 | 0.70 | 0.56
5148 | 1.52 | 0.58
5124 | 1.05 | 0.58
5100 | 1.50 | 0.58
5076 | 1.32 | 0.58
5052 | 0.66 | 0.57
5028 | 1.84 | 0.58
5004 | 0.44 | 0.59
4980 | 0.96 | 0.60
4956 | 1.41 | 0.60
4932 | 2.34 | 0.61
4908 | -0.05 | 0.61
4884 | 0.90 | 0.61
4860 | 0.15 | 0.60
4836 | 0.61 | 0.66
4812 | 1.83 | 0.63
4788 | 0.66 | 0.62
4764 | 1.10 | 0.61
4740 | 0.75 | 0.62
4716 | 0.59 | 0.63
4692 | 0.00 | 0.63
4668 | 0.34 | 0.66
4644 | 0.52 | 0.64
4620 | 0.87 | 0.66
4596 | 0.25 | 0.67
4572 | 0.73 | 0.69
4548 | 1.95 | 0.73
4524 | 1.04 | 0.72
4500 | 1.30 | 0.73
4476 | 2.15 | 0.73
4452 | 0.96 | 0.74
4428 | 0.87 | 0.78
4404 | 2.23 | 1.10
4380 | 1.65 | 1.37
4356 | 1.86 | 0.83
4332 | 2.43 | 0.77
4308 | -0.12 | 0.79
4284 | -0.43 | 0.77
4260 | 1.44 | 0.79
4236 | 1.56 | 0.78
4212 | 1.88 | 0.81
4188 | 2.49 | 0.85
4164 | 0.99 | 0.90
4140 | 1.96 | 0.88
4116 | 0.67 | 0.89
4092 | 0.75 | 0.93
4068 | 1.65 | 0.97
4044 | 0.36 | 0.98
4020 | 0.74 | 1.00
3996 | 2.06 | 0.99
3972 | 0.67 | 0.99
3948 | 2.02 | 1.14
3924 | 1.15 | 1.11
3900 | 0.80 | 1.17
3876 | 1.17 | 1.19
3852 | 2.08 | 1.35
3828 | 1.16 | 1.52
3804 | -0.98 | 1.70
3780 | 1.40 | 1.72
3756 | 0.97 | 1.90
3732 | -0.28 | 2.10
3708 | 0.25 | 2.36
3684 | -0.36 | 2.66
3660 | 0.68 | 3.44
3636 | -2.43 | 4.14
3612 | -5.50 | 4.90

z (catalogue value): 0.92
